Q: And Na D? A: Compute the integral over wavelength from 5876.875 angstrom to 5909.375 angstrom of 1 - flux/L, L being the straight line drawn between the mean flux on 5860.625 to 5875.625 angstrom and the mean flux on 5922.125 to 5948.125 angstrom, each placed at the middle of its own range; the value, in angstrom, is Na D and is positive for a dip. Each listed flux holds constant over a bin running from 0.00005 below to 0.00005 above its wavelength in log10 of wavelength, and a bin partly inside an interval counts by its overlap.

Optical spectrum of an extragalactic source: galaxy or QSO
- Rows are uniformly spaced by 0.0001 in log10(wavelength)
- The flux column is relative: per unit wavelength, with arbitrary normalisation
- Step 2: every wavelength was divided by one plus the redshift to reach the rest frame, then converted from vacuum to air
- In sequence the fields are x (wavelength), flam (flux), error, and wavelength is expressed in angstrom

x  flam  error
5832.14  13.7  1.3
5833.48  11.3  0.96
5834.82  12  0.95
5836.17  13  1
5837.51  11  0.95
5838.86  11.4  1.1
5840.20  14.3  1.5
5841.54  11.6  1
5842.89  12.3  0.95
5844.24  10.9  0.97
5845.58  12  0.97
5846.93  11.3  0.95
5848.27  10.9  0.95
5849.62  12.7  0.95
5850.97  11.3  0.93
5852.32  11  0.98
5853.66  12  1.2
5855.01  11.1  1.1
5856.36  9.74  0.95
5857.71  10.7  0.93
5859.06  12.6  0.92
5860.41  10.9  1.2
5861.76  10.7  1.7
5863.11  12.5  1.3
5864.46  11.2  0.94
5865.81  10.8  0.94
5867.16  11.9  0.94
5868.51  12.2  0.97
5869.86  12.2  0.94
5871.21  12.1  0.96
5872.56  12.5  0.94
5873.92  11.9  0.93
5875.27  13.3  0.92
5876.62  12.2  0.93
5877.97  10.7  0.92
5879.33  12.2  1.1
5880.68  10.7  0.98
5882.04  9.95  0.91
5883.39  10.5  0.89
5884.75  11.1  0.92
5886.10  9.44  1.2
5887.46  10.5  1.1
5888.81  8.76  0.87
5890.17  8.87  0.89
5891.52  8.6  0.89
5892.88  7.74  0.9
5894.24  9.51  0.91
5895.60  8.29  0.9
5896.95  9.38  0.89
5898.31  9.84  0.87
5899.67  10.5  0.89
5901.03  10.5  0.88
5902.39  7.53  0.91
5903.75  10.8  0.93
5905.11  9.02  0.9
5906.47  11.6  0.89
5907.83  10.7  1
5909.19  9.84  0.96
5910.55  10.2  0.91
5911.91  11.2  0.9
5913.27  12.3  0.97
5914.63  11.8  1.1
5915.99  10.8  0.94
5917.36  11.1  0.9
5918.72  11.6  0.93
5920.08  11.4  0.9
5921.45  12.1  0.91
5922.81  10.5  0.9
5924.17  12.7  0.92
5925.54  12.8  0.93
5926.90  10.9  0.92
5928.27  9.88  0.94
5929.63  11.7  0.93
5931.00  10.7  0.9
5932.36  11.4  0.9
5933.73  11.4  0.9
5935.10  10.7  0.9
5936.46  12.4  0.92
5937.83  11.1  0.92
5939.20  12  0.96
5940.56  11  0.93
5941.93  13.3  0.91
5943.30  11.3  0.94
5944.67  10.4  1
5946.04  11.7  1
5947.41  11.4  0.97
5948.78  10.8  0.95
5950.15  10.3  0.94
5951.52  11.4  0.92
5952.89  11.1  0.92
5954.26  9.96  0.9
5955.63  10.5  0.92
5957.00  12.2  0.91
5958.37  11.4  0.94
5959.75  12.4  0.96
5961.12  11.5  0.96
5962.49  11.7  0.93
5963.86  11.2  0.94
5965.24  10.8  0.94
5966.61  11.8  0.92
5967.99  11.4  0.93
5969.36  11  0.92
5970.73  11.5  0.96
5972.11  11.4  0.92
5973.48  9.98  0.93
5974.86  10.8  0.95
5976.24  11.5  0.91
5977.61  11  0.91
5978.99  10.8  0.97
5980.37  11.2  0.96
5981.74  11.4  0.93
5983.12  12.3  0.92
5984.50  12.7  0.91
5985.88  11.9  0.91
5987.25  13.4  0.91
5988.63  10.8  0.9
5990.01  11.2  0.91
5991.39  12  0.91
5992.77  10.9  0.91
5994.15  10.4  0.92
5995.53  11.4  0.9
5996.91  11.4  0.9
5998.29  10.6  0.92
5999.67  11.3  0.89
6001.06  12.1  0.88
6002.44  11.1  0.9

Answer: 5.1 angstrom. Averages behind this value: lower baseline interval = 11.9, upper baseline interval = 11.4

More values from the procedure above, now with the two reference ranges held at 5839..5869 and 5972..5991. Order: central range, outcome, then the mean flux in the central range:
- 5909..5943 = 0.3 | 11.4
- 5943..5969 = 0.6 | 11.2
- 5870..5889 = 0.5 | 11.2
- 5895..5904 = 1.6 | 9.5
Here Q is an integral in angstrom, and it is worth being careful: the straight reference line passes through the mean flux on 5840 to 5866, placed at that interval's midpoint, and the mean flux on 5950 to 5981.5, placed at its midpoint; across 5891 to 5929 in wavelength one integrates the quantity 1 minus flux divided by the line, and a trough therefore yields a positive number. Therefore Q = 2.9 angstrom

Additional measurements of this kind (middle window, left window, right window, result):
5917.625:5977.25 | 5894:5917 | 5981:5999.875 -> -2.38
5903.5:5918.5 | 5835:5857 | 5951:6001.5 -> 0.83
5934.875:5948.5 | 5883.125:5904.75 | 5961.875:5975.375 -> -1.28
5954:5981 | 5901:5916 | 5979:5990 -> 0.75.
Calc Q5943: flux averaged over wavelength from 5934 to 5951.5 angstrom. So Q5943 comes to 11.4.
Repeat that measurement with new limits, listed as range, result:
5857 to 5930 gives 10.8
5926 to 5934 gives 11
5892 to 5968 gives 10.9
